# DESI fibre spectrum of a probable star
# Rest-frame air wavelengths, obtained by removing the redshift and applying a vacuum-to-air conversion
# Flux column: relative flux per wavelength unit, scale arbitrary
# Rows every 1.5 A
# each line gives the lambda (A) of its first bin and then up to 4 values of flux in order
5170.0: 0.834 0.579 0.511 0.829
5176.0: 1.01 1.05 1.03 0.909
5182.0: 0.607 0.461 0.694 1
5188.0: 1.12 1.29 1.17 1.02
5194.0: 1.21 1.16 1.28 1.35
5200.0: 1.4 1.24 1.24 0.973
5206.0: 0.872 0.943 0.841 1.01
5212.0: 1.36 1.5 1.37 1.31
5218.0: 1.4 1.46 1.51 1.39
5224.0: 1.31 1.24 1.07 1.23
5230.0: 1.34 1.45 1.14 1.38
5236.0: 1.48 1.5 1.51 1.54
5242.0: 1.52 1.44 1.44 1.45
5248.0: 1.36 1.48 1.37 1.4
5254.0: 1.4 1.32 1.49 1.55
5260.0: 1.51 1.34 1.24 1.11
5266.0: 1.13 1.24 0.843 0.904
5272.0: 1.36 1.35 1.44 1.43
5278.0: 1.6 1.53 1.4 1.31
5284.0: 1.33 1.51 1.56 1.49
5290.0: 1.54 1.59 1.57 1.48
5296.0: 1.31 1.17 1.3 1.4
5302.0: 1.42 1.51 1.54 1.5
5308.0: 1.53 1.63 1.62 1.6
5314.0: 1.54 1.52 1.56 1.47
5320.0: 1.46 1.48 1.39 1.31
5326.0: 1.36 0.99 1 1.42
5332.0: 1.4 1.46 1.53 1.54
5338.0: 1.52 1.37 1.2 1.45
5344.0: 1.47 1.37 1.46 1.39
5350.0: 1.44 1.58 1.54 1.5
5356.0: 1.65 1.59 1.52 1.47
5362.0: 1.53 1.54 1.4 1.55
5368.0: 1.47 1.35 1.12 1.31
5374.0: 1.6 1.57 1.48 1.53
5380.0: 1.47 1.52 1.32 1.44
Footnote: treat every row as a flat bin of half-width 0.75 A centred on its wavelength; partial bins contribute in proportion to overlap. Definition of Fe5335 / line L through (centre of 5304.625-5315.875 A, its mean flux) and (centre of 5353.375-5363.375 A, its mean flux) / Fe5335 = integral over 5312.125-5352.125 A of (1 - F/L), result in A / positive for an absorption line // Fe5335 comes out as 3.5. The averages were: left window 1.56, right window 1.54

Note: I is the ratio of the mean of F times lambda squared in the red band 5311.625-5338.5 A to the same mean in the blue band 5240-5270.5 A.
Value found 1.08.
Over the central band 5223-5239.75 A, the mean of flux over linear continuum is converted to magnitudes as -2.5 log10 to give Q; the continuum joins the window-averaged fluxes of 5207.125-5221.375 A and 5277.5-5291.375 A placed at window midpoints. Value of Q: -0.008 mag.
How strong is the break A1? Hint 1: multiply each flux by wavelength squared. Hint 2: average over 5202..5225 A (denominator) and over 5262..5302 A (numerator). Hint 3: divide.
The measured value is 1.13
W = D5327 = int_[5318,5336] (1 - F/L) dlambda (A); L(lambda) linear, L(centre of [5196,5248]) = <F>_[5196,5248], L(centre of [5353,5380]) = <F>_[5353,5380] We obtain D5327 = 1.0 A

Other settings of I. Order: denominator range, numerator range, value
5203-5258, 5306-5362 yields 1.14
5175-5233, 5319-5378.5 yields 1.31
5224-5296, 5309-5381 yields 1.09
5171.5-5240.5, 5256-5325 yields 1.26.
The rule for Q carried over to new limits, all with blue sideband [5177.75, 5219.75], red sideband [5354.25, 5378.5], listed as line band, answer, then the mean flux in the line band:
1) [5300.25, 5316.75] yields -0.14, 1.53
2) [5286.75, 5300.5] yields -0.09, 1.44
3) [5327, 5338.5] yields 0.03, 1.36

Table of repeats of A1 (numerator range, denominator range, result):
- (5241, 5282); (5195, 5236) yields 1.10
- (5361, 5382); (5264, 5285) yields 1.17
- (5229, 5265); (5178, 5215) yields 1.33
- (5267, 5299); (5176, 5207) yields 1.36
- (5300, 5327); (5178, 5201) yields 1.49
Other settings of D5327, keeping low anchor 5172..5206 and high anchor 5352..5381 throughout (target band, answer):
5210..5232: -4.6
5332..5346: -0.2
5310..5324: -1.7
